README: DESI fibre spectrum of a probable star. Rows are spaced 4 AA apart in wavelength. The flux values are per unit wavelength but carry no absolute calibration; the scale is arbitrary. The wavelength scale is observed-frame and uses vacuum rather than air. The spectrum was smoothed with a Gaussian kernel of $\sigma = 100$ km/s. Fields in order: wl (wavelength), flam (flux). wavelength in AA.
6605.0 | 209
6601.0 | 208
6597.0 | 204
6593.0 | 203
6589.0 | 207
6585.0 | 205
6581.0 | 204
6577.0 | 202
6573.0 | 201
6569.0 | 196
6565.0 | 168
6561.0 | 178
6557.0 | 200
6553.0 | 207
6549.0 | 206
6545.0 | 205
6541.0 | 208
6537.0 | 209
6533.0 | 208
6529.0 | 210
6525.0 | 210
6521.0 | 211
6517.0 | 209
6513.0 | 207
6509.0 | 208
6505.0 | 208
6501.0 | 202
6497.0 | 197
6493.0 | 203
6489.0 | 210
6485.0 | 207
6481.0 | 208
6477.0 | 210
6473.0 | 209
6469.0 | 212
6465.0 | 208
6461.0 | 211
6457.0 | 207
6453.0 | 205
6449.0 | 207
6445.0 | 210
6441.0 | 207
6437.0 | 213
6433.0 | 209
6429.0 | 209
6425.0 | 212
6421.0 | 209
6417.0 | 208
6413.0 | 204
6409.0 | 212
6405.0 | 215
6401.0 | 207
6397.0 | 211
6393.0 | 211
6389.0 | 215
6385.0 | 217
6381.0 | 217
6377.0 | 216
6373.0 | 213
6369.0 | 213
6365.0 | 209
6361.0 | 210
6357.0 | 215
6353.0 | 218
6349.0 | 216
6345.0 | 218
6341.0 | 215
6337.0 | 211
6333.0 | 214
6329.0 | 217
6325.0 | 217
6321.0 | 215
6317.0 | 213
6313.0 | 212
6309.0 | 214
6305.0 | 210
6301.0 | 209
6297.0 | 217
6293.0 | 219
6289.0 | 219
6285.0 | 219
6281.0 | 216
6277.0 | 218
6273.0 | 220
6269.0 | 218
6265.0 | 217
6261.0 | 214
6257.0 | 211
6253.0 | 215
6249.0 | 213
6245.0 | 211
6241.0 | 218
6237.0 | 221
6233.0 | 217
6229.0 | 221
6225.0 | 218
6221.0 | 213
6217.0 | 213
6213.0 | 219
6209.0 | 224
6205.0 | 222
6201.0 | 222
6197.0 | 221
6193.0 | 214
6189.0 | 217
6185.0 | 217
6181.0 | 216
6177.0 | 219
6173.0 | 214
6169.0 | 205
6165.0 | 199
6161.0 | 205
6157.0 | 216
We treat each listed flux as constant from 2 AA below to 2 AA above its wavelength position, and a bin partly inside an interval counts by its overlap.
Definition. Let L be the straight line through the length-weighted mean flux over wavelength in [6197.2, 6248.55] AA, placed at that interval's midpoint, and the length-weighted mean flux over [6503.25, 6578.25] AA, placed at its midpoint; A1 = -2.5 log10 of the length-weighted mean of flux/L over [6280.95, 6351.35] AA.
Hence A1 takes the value -0.01 mag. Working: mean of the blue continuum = 218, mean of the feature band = 215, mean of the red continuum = 203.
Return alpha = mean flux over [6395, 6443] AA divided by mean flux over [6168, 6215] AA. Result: 0.96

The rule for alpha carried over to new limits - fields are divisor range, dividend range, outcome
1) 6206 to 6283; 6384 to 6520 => 0.96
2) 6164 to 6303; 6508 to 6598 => 0.94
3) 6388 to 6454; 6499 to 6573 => 0.97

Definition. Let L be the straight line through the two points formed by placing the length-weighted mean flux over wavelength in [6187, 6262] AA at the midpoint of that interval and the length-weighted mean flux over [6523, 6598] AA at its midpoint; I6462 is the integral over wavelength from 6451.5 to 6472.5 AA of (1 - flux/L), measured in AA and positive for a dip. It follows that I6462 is -0.26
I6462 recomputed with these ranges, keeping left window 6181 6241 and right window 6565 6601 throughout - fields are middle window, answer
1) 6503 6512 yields -0.14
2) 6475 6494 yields -0.20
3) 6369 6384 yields -0.32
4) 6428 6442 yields -0.12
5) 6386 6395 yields -0.14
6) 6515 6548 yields -0.84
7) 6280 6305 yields -0.16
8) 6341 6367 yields -0.32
